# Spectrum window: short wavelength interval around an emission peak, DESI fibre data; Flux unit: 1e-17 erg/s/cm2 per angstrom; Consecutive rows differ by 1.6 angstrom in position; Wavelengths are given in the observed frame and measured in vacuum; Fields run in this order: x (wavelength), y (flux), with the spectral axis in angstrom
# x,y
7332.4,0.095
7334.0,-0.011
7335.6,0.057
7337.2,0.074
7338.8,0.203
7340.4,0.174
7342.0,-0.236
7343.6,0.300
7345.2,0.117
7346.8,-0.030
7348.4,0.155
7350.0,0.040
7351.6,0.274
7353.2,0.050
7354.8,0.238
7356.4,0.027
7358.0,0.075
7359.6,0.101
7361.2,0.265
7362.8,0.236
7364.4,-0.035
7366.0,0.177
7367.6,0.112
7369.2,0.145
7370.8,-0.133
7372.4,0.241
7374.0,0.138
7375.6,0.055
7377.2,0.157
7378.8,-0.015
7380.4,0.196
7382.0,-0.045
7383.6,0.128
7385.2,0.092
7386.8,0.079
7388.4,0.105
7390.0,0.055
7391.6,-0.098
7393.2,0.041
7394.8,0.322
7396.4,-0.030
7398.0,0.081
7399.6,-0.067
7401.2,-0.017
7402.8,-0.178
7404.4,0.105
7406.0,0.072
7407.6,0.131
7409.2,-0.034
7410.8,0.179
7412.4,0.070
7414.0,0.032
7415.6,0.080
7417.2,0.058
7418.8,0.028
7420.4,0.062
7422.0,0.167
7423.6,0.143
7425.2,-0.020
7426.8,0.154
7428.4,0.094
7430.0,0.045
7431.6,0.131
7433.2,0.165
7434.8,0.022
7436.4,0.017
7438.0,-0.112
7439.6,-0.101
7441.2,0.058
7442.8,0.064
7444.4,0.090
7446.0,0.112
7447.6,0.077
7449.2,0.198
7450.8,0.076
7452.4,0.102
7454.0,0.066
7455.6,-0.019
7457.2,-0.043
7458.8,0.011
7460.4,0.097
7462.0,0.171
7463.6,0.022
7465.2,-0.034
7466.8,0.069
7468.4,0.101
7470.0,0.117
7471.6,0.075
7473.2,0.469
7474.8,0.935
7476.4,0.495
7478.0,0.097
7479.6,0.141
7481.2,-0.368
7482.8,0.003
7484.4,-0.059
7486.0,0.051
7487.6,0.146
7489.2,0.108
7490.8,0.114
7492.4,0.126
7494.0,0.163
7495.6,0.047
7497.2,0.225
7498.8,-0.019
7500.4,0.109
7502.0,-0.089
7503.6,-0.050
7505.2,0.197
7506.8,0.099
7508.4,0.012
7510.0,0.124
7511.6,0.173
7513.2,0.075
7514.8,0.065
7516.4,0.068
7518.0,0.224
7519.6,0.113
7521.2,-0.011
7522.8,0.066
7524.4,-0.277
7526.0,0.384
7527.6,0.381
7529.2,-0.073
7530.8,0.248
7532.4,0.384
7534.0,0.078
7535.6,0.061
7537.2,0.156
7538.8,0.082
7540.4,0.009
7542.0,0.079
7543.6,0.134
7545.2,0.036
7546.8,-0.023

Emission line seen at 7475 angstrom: Halpha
